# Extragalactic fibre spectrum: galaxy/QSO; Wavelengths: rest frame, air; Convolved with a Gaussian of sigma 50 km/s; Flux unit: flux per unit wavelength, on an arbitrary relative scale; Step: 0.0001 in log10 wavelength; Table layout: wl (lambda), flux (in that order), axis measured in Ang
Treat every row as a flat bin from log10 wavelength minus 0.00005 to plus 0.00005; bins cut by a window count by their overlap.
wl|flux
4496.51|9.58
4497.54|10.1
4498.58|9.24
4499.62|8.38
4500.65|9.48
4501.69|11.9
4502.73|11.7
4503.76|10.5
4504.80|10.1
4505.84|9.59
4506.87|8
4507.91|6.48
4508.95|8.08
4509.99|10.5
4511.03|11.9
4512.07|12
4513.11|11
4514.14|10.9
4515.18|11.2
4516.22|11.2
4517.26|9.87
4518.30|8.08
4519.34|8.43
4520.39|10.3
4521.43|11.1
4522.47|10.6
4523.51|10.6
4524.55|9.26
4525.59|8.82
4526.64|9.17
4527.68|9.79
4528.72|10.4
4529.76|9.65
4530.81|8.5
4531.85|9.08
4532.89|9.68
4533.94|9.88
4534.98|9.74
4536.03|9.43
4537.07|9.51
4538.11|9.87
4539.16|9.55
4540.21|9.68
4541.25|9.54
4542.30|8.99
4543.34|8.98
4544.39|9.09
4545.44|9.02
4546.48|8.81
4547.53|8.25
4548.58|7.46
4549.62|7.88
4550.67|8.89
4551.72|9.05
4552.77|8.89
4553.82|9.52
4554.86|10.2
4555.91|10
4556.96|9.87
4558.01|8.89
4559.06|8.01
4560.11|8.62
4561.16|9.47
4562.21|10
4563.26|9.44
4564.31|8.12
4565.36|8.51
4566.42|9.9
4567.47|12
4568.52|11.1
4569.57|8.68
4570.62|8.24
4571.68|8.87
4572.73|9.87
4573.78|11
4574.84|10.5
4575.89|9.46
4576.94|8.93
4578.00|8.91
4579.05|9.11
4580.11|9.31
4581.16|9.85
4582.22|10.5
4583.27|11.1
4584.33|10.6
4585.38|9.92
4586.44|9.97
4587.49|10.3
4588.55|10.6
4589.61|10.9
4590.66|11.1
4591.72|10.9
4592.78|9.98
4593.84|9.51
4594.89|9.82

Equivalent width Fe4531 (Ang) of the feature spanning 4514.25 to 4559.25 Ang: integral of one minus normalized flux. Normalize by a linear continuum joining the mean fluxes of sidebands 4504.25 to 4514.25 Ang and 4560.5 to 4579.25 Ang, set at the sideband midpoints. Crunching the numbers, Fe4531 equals 1.2 Ang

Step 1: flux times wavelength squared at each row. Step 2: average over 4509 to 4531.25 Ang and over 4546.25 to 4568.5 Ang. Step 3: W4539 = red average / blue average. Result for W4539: 0.9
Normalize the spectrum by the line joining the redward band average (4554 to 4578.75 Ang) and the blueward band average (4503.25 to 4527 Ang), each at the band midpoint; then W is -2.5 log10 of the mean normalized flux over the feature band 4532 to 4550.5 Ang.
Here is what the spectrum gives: 0.07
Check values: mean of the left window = 9.9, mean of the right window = 9.5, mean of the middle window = 9.13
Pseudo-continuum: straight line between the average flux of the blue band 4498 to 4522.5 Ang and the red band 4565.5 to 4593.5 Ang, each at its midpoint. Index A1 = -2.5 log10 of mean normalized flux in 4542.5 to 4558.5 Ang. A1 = 0.118 mag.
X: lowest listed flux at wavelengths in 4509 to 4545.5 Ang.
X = 8.08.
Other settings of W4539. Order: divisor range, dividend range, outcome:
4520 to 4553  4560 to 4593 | 1.08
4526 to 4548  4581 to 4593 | 1.15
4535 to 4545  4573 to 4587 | 1.07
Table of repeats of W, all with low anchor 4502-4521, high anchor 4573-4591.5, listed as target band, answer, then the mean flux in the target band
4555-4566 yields 0.11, 9.13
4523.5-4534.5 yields 0.06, 9.48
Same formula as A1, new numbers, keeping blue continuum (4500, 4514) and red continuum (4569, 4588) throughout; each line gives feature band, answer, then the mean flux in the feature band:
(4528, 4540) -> 0.043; 9.58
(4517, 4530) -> 0.036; 9.69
